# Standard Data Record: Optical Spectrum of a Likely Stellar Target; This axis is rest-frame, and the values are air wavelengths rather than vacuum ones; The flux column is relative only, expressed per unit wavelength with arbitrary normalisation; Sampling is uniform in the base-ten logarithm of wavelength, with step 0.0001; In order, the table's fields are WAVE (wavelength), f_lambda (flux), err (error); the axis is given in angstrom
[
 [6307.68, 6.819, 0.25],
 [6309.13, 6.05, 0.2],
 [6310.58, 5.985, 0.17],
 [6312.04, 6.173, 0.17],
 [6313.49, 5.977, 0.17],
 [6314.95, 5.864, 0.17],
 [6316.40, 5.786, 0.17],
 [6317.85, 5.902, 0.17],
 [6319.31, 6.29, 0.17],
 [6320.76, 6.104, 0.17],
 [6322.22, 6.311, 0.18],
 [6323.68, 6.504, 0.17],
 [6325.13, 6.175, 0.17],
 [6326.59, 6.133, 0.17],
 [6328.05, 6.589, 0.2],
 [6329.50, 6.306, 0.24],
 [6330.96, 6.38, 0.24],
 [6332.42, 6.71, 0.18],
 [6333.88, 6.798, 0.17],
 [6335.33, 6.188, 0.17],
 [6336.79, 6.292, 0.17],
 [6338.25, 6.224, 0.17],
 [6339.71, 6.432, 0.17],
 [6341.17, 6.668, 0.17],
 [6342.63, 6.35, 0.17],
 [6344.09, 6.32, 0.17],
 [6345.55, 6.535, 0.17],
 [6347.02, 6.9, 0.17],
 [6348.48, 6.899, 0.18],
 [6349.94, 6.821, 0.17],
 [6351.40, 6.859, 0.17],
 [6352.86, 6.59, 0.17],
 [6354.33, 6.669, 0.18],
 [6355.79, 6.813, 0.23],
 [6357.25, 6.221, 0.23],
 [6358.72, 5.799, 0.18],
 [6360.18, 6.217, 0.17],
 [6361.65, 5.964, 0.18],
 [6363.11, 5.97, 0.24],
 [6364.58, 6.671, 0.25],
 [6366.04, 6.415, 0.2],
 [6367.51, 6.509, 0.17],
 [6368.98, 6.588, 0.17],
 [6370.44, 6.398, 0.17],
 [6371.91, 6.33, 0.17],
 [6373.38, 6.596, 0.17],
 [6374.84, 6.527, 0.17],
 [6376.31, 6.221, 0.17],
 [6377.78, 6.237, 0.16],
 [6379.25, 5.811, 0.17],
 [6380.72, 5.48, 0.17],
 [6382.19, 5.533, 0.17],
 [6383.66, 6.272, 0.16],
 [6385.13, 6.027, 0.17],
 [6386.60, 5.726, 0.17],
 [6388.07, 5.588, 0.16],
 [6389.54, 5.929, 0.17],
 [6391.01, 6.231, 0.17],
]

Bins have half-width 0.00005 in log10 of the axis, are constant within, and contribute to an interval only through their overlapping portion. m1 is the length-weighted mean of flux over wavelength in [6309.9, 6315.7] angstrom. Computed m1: 5.99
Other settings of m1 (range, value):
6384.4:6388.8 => 5.78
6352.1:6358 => 6.57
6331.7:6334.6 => 6.75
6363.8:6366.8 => 6.53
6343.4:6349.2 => 6.66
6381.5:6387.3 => 5.89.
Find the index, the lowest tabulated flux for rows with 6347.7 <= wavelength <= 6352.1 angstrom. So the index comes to 6.821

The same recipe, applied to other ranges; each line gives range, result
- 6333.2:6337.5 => 6.188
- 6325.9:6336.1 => 6.133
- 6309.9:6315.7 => 5.864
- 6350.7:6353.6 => 6.59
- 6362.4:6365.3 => 5.97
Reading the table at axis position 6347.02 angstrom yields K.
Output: 6.9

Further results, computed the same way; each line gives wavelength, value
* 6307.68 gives 6.819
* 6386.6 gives 5.726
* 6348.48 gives 6.899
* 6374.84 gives 6.527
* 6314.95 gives 5.864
